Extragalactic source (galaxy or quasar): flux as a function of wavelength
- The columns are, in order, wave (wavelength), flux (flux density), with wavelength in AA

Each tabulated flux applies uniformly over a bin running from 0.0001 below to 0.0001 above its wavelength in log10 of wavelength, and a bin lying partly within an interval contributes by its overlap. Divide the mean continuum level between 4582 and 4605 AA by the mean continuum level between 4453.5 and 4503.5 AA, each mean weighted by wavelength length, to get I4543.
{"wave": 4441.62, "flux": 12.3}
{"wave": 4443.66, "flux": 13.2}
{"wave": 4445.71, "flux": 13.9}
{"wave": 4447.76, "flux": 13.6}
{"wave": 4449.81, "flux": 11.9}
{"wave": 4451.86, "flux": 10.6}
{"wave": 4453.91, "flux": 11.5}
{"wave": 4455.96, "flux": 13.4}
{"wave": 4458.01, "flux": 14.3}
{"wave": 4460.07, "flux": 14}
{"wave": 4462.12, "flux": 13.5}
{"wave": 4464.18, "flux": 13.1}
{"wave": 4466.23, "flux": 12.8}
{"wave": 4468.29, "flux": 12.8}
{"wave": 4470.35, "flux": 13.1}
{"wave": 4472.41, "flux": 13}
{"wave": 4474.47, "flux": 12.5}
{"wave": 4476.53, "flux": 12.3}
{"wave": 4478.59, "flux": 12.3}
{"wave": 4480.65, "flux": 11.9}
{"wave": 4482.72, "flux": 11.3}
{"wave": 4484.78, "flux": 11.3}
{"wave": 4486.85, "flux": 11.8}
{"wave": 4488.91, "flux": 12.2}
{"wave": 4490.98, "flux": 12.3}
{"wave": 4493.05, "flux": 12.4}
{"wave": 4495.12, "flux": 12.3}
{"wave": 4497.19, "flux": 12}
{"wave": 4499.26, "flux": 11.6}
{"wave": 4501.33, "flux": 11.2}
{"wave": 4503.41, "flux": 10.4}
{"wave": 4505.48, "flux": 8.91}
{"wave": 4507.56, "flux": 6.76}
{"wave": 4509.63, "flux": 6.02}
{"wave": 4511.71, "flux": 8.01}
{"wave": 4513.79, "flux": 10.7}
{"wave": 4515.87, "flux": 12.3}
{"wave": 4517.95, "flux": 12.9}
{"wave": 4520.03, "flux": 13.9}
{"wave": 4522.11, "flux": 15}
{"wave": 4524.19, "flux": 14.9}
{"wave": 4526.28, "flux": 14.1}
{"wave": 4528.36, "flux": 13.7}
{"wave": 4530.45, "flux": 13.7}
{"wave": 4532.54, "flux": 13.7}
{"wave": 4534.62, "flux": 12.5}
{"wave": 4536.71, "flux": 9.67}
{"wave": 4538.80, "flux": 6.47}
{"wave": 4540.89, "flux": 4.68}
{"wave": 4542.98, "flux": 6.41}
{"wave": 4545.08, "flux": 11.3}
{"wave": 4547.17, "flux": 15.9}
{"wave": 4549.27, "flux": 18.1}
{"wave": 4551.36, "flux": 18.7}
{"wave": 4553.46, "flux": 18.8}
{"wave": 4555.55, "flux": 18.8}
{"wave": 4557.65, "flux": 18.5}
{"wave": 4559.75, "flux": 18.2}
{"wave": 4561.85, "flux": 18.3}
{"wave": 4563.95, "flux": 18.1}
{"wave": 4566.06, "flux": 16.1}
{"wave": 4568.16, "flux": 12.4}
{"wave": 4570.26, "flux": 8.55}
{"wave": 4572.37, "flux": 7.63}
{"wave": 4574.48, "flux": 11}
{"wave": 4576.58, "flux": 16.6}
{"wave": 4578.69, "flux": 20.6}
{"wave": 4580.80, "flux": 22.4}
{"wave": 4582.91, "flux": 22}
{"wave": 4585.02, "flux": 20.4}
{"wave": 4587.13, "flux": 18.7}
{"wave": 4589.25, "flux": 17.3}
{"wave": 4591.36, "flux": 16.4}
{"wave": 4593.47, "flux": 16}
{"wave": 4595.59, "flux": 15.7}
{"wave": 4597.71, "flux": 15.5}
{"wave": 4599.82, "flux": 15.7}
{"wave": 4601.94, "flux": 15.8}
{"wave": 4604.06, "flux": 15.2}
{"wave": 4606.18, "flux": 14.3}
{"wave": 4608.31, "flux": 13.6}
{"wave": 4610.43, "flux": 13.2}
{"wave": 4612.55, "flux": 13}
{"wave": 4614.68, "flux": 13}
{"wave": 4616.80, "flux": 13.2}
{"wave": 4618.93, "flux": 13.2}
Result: 1.38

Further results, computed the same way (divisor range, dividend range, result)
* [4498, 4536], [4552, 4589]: 1.45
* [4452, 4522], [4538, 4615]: 1.29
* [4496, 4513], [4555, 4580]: 1.64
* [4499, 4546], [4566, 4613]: 1.44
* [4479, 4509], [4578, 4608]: 1.57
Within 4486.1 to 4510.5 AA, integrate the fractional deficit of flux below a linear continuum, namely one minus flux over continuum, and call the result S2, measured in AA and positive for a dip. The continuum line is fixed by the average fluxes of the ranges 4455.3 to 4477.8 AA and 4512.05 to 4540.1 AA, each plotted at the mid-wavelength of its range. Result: 4.0 AA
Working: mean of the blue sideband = 13.1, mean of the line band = 10.7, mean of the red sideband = 12.4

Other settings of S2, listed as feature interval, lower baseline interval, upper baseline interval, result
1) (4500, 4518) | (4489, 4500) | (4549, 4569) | 5.2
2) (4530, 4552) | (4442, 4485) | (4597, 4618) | 2.9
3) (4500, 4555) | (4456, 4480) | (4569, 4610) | 9.7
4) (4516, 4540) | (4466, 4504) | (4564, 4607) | 1.8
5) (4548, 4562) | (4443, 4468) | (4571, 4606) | -2.5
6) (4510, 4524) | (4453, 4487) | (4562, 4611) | 2.0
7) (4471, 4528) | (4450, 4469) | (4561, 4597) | 9.5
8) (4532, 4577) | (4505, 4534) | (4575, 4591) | 6.6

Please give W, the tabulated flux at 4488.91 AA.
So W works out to 12.2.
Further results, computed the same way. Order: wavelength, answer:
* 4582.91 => 22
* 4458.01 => 14.3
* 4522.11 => 15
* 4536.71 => 9.67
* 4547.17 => 15.9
